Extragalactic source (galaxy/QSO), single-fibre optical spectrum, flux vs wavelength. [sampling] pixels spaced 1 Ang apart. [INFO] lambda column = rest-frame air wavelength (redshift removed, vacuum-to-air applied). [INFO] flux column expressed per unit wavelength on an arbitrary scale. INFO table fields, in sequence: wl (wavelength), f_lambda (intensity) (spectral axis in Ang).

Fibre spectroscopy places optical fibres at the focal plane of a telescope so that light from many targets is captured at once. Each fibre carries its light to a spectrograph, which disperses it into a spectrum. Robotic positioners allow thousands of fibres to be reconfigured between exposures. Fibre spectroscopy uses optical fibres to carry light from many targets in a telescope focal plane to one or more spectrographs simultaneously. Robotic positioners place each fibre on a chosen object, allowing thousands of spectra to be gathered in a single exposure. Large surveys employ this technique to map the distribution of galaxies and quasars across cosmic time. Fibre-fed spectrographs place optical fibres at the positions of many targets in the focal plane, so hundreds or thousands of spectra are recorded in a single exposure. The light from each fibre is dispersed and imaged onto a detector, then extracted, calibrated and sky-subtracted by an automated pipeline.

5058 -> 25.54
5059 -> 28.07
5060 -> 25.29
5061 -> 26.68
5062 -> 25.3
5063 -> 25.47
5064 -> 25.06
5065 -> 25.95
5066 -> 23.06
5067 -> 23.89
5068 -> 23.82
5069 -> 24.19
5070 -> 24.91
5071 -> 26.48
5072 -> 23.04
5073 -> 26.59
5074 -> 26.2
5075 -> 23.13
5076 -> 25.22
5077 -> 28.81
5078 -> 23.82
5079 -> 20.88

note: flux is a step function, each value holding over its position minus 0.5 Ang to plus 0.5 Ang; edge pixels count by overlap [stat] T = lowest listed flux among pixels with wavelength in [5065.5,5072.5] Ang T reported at 23.04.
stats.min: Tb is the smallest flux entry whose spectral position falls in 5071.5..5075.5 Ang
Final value 23.04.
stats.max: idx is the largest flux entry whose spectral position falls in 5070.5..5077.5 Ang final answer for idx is 28.81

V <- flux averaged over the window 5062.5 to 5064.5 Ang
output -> 25.3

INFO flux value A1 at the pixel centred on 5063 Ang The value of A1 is 25.47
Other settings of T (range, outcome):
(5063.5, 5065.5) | 25.06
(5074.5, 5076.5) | 23.13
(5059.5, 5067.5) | 23.06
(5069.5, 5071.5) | 24.91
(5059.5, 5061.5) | 25.29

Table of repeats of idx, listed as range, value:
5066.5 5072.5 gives 26.48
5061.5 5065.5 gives 25.95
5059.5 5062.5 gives 26.68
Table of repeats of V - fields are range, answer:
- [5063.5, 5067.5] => 24.5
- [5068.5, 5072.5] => 24.7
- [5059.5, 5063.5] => 25.7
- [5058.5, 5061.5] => 26.7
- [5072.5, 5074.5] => 26.4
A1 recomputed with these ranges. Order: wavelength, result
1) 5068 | 23.82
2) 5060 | 25.29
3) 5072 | 23.04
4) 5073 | 26.59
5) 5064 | 25.06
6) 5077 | 28.81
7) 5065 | 25.95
